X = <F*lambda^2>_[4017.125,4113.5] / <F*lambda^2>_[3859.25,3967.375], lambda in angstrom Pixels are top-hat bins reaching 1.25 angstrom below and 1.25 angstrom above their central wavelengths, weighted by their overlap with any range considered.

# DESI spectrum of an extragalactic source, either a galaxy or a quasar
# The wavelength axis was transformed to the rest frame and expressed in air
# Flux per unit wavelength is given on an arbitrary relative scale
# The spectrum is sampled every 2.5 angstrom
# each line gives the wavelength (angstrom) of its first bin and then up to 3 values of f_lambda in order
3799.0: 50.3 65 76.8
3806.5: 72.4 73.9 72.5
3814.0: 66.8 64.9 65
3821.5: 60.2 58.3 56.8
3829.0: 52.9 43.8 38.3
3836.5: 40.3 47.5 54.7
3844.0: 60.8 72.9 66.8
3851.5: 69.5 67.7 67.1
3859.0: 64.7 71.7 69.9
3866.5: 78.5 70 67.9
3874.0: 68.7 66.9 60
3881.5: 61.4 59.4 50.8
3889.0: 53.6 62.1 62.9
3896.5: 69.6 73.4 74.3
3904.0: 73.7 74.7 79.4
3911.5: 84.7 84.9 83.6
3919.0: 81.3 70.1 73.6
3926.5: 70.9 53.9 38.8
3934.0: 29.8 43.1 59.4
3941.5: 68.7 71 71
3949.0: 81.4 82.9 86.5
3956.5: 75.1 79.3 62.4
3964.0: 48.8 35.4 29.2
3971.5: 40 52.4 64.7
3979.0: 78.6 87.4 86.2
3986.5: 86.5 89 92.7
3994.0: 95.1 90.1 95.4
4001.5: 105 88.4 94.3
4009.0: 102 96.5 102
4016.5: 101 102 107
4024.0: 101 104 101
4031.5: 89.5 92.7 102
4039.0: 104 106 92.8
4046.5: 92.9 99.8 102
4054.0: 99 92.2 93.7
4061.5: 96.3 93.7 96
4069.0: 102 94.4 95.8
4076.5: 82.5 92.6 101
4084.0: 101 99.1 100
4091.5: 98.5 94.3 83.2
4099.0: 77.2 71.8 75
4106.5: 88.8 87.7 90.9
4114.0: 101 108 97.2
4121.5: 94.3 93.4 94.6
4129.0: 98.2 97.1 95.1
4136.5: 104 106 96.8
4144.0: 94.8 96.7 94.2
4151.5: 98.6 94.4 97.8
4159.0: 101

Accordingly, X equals 1.52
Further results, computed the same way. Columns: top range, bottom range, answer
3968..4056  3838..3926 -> 1.41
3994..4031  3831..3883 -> 1.71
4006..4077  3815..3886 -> 1.75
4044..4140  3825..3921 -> 1.61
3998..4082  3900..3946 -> 1.53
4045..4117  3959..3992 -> 1.50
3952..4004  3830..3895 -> 1.29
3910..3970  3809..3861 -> 1.15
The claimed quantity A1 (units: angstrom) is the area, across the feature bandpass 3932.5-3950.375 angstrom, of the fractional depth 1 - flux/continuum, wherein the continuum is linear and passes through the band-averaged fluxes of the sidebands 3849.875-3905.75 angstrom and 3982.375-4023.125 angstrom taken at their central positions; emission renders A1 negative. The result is 4.7 angstrom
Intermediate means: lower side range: 66.6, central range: 60.5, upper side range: 95.8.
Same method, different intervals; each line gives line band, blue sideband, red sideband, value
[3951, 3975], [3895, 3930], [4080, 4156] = 6.3 angstrom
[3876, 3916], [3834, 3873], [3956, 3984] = -3.9 angstrom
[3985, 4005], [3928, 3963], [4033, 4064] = -3.1 angstrom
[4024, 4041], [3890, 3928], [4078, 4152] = -2.6 angstrom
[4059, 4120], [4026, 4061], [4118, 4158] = 2.9 angstrom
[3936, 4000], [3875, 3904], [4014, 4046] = 9.7 angstrom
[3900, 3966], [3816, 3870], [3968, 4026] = 5.9 angstrom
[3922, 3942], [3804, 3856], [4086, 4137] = 4.8 angstrom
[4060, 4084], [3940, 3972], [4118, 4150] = -2.7 angstrom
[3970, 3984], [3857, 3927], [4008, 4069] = 3.4 angstrom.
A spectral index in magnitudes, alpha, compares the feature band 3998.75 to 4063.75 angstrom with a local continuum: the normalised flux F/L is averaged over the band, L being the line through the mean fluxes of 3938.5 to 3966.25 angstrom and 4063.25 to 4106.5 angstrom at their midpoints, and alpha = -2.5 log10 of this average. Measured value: -0.19 mag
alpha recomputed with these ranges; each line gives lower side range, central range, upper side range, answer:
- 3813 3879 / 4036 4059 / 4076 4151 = -0.15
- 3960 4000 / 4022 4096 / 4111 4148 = -0.15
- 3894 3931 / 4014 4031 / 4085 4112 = -0.24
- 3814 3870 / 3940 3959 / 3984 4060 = 0.08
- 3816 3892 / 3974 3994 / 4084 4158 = -0.07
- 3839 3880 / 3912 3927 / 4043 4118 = -0.06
